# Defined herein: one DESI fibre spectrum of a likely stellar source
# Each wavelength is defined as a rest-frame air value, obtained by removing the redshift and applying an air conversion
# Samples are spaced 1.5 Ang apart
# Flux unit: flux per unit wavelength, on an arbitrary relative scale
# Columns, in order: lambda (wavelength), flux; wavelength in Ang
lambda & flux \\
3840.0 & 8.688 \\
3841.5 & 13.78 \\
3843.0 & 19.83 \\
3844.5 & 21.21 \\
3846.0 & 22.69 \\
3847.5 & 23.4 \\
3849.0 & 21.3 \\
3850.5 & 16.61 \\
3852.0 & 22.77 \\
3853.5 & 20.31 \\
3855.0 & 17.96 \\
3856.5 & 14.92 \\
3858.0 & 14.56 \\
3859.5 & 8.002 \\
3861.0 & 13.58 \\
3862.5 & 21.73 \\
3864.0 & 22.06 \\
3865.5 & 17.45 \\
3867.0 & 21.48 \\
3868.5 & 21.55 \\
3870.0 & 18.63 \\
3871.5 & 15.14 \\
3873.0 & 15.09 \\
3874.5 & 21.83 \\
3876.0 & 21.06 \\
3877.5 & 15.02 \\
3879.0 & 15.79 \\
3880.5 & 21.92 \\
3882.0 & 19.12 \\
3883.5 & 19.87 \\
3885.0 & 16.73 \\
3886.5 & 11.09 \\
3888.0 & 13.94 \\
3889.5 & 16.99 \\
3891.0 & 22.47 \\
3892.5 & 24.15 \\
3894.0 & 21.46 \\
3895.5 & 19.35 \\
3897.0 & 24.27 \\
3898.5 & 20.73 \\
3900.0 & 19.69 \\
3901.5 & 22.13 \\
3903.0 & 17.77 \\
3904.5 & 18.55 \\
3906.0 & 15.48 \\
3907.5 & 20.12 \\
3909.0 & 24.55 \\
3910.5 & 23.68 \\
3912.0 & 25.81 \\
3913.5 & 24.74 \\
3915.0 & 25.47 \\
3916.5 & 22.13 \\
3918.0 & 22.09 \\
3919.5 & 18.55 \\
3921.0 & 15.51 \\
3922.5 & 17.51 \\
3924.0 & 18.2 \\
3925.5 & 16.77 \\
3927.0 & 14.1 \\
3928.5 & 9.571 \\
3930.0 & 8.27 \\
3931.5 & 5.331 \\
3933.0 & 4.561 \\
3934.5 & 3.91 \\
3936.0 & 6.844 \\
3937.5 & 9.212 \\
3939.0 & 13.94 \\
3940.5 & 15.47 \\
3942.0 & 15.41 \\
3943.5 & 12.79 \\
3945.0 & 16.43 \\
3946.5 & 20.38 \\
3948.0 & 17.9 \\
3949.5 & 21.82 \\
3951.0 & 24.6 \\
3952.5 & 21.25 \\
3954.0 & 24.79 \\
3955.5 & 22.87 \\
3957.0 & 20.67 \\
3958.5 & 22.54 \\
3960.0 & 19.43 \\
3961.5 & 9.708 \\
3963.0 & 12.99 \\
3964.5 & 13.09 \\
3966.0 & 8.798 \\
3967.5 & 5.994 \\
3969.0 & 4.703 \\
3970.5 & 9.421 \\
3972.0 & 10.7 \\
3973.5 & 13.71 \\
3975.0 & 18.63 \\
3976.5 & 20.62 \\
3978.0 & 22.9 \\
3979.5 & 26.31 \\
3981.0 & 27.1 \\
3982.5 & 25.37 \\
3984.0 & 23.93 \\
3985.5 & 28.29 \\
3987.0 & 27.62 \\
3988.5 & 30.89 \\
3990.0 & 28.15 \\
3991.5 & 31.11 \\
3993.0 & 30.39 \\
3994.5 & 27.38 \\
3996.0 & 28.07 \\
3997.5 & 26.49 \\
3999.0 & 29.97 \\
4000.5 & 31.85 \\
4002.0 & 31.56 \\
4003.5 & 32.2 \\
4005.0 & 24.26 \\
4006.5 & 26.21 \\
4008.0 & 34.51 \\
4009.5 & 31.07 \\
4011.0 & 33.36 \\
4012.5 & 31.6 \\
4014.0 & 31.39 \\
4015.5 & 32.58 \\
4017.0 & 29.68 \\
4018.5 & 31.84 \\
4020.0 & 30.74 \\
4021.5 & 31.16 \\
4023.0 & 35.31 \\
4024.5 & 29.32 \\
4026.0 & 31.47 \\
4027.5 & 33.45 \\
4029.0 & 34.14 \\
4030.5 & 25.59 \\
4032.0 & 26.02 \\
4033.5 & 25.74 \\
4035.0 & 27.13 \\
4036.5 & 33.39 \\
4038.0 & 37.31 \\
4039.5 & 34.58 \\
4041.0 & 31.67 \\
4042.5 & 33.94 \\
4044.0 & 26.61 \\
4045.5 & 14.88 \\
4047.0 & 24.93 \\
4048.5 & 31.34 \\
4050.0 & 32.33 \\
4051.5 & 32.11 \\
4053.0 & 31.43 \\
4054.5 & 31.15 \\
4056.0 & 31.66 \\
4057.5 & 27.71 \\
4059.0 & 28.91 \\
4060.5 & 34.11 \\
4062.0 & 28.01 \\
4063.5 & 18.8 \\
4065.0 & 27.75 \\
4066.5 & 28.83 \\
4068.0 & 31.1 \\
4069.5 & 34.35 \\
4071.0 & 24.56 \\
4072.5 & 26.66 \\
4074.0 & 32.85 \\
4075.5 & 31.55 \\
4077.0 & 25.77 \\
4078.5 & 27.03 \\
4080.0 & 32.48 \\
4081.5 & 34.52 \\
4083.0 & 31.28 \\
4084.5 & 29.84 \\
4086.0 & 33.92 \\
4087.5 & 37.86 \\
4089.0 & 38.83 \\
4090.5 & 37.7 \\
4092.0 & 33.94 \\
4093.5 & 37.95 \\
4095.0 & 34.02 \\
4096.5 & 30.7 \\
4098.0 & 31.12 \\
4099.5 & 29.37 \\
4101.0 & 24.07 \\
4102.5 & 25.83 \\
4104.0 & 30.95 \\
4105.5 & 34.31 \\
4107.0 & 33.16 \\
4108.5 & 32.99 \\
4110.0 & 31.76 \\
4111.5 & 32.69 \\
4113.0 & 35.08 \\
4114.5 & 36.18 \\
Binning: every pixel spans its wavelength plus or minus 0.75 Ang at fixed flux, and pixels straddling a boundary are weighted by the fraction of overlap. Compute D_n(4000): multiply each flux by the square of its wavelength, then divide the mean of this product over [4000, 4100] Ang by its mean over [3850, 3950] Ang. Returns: 1.9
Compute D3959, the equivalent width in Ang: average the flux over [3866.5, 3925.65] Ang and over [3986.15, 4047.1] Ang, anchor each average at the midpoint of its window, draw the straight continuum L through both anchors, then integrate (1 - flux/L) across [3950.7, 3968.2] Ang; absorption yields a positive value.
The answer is 5.5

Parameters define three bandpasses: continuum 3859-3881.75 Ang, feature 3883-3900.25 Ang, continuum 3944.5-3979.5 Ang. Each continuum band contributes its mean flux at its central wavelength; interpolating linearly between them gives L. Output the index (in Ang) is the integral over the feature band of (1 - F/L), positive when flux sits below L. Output -1.3 Ang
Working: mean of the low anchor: 18.2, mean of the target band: 19.2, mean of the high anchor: 16.9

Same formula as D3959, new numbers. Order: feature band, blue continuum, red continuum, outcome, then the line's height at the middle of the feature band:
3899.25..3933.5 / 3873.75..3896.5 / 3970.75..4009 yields 4.7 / 21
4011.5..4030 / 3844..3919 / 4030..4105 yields -2.8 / 27.6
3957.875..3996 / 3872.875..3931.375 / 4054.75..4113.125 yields 6.3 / 23.9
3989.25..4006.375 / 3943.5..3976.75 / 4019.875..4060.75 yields -4.7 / 22.8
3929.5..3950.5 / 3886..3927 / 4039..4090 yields 9.3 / 22.2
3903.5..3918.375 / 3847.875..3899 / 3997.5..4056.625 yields -0.5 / 21.4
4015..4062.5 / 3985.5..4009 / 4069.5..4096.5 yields 0.8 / 30.8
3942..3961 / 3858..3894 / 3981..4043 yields 3.6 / 24.8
